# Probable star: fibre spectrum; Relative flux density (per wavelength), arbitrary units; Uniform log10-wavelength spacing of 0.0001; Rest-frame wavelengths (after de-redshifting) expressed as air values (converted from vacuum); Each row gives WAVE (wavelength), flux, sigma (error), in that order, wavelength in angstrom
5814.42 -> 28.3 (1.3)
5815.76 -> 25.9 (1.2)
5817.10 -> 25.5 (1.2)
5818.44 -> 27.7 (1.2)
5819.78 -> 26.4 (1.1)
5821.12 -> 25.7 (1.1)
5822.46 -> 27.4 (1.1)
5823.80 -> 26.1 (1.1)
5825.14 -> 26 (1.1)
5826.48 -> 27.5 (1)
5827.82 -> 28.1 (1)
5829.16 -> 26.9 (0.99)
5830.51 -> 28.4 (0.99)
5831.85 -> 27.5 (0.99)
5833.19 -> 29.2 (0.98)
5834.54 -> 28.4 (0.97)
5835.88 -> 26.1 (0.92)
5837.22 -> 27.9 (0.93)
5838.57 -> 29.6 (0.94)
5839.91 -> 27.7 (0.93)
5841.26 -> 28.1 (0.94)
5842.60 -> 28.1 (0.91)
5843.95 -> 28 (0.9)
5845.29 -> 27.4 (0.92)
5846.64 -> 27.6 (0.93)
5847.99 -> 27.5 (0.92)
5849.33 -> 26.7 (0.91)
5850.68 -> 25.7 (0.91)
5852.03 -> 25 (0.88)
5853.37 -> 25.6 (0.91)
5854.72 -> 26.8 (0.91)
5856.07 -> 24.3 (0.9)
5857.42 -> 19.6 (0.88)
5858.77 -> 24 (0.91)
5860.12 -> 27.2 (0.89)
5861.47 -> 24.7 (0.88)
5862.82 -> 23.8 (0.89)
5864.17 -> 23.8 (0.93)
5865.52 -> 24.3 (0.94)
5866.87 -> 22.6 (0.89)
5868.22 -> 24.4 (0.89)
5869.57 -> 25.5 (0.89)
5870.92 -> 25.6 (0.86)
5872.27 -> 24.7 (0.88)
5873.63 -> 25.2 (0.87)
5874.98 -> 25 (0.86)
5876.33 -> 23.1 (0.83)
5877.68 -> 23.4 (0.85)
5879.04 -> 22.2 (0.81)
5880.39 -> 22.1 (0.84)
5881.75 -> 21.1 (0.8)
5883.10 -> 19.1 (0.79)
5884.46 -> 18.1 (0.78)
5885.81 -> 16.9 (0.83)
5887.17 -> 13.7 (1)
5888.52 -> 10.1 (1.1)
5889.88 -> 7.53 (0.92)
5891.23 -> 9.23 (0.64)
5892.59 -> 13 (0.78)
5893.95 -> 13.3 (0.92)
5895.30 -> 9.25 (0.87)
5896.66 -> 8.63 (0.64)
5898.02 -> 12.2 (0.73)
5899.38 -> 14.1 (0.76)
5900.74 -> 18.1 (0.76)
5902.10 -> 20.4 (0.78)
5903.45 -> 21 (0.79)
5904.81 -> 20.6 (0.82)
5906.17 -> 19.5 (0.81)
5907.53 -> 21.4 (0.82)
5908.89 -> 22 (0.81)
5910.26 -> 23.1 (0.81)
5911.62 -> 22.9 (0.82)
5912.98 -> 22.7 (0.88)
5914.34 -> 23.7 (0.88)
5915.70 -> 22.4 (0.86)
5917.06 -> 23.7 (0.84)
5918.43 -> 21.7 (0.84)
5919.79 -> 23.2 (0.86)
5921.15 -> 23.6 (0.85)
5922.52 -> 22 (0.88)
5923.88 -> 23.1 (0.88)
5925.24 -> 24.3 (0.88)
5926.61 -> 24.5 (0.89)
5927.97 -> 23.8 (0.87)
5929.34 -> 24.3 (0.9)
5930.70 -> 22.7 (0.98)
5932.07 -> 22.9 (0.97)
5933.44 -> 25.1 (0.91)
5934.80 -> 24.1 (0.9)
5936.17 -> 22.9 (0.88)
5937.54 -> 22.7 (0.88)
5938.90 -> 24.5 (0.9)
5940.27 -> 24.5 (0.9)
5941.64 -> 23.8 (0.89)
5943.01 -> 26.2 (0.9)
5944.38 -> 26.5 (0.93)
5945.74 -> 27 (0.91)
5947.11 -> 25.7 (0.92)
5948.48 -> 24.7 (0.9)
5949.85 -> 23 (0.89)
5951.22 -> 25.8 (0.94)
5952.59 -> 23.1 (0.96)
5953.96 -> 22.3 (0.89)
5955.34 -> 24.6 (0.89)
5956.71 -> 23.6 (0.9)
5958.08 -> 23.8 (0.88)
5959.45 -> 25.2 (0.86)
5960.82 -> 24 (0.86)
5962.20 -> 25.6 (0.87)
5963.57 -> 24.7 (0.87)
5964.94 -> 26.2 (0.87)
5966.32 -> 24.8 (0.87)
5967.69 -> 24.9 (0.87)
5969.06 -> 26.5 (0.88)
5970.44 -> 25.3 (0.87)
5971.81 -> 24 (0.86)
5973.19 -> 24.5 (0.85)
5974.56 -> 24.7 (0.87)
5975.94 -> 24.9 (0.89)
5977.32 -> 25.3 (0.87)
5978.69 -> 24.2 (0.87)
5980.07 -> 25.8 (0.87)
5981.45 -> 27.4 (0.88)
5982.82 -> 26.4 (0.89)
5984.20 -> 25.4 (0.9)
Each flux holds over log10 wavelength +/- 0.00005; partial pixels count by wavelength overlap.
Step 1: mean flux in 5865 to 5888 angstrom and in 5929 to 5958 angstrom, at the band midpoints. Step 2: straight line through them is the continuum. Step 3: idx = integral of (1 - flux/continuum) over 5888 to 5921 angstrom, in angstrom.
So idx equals 7.6 angstrom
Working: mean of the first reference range 22.1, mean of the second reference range 24.3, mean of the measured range 17.8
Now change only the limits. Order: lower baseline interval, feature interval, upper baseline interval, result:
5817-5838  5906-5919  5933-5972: 1.56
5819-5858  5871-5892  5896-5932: 4.27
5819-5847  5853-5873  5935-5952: 1.74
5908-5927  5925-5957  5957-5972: -0.37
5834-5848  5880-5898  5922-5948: 8.47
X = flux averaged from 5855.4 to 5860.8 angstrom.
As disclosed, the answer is 23.8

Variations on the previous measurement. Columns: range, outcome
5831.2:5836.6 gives 27.8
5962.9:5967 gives 25.2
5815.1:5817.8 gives 25.7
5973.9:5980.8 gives 25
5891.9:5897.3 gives 11.1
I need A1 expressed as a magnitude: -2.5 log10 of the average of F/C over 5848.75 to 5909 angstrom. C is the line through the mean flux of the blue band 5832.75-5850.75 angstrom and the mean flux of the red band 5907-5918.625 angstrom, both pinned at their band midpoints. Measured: 0.24 mag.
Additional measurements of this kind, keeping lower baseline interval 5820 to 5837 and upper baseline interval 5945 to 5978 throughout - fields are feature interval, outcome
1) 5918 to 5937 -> 0.09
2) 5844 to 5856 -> 0.01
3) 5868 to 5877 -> 0.07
